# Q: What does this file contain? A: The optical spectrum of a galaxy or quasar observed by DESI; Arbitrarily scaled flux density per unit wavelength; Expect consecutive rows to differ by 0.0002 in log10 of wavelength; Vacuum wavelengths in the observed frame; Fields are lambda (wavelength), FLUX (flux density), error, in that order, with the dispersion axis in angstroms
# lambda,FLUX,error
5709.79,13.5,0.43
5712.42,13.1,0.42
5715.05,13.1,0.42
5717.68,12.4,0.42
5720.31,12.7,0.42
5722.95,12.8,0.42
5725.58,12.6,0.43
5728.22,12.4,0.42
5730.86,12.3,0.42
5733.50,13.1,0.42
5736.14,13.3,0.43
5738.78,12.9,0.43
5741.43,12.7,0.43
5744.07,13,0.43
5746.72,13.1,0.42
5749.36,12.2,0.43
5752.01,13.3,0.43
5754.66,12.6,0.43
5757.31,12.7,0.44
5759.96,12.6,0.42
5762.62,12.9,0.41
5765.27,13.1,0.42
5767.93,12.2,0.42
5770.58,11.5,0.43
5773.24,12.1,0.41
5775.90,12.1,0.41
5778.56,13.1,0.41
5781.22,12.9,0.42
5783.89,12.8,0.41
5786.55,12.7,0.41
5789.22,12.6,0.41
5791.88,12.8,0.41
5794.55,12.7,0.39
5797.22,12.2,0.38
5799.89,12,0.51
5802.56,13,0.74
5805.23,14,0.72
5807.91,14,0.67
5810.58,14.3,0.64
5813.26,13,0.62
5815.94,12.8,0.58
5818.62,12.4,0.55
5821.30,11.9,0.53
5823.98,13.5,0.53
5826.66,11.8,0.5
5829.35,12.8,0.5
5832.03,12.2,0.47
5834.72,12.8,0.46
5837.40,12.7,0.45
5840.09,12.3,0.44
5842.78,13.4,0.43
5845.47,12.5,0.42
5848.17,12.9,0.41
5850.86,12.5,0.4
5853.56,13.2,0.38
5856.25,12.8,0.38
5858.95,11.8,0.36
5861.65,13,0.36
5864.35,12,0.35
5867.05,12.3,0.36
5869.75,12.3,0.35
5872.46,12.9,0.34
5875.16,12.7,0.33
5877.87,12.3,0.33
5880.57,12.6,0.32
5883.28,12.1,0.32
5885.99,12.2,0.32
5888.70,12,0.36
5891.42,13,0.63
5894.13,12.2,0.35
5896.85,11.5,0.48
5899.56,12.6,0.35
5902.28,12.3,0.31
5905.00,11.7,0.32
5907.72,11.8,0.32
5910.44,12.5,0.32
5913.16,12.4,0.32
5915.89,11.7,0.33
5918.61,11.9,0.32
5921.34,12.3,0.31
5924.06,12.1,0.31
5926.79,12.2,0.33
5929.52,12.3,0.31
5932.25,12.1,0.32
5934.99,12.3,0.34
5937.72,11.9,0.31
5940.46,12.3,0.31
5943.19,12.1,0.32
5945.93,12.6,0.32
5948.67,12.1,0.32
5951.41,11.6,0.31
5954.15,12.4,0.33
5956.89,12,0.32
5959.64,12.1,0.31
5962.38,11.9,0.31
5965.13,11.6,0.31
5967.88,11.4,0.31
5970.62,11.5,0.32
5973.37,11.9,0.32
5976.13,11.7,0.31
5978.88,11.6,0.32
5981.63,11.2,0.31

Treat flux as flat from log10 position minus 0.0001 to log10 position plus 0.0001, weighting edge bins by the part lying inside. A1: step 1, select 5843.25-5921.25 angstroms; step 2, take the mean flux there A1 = 12.4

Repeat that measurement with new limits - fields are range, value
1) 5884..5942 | 12.2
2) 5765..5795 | 12.5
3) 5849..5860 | 12.6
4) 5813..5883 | 12.6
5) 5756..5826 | 12.8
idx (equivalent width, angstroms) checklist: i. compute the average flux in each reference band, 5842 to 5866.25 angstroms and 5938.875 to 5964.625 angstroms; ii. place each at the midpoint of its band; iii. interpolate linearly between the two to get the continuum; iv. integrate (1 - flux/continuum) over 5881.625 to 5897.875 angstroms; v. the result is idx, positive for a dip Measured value 0.34 angstroms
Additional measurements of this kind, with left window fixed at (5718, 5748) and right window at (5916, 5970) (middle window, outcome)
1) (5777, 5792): -0.2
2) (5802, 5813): -1.1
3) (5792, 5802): 0.1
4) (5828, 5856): -0.7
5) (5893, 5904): 0.1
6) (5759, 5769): 0.0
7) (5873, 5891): -0.2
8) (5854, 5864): -0.2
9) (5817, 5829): 0.0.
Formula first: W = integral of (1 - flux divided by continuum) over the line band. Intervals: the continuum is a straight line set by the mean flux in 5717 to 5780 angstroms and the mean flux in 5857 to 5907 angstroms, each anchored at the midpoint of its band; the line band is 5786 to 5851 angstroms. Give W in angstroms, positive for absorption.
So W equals -1.7 angstroms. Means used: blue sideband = 12.7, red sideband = 12.3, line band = 12.8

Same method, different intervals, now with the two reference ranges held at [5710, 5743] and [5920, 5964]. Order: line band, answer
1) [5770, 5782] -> 0.3 angstroms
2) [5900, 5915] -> 0.1 angstroms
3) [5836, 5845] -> -0.2 angstroms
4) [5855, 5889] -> -0.1 angstroms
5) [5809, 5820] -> -0.5 angstroms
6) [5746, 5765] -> -0.1 angstroms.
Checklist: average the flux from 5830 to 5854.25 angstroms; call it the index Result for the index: 12.7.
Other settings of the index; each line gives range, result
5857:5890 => 12.4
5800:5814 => 13.5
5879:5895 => 12.4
